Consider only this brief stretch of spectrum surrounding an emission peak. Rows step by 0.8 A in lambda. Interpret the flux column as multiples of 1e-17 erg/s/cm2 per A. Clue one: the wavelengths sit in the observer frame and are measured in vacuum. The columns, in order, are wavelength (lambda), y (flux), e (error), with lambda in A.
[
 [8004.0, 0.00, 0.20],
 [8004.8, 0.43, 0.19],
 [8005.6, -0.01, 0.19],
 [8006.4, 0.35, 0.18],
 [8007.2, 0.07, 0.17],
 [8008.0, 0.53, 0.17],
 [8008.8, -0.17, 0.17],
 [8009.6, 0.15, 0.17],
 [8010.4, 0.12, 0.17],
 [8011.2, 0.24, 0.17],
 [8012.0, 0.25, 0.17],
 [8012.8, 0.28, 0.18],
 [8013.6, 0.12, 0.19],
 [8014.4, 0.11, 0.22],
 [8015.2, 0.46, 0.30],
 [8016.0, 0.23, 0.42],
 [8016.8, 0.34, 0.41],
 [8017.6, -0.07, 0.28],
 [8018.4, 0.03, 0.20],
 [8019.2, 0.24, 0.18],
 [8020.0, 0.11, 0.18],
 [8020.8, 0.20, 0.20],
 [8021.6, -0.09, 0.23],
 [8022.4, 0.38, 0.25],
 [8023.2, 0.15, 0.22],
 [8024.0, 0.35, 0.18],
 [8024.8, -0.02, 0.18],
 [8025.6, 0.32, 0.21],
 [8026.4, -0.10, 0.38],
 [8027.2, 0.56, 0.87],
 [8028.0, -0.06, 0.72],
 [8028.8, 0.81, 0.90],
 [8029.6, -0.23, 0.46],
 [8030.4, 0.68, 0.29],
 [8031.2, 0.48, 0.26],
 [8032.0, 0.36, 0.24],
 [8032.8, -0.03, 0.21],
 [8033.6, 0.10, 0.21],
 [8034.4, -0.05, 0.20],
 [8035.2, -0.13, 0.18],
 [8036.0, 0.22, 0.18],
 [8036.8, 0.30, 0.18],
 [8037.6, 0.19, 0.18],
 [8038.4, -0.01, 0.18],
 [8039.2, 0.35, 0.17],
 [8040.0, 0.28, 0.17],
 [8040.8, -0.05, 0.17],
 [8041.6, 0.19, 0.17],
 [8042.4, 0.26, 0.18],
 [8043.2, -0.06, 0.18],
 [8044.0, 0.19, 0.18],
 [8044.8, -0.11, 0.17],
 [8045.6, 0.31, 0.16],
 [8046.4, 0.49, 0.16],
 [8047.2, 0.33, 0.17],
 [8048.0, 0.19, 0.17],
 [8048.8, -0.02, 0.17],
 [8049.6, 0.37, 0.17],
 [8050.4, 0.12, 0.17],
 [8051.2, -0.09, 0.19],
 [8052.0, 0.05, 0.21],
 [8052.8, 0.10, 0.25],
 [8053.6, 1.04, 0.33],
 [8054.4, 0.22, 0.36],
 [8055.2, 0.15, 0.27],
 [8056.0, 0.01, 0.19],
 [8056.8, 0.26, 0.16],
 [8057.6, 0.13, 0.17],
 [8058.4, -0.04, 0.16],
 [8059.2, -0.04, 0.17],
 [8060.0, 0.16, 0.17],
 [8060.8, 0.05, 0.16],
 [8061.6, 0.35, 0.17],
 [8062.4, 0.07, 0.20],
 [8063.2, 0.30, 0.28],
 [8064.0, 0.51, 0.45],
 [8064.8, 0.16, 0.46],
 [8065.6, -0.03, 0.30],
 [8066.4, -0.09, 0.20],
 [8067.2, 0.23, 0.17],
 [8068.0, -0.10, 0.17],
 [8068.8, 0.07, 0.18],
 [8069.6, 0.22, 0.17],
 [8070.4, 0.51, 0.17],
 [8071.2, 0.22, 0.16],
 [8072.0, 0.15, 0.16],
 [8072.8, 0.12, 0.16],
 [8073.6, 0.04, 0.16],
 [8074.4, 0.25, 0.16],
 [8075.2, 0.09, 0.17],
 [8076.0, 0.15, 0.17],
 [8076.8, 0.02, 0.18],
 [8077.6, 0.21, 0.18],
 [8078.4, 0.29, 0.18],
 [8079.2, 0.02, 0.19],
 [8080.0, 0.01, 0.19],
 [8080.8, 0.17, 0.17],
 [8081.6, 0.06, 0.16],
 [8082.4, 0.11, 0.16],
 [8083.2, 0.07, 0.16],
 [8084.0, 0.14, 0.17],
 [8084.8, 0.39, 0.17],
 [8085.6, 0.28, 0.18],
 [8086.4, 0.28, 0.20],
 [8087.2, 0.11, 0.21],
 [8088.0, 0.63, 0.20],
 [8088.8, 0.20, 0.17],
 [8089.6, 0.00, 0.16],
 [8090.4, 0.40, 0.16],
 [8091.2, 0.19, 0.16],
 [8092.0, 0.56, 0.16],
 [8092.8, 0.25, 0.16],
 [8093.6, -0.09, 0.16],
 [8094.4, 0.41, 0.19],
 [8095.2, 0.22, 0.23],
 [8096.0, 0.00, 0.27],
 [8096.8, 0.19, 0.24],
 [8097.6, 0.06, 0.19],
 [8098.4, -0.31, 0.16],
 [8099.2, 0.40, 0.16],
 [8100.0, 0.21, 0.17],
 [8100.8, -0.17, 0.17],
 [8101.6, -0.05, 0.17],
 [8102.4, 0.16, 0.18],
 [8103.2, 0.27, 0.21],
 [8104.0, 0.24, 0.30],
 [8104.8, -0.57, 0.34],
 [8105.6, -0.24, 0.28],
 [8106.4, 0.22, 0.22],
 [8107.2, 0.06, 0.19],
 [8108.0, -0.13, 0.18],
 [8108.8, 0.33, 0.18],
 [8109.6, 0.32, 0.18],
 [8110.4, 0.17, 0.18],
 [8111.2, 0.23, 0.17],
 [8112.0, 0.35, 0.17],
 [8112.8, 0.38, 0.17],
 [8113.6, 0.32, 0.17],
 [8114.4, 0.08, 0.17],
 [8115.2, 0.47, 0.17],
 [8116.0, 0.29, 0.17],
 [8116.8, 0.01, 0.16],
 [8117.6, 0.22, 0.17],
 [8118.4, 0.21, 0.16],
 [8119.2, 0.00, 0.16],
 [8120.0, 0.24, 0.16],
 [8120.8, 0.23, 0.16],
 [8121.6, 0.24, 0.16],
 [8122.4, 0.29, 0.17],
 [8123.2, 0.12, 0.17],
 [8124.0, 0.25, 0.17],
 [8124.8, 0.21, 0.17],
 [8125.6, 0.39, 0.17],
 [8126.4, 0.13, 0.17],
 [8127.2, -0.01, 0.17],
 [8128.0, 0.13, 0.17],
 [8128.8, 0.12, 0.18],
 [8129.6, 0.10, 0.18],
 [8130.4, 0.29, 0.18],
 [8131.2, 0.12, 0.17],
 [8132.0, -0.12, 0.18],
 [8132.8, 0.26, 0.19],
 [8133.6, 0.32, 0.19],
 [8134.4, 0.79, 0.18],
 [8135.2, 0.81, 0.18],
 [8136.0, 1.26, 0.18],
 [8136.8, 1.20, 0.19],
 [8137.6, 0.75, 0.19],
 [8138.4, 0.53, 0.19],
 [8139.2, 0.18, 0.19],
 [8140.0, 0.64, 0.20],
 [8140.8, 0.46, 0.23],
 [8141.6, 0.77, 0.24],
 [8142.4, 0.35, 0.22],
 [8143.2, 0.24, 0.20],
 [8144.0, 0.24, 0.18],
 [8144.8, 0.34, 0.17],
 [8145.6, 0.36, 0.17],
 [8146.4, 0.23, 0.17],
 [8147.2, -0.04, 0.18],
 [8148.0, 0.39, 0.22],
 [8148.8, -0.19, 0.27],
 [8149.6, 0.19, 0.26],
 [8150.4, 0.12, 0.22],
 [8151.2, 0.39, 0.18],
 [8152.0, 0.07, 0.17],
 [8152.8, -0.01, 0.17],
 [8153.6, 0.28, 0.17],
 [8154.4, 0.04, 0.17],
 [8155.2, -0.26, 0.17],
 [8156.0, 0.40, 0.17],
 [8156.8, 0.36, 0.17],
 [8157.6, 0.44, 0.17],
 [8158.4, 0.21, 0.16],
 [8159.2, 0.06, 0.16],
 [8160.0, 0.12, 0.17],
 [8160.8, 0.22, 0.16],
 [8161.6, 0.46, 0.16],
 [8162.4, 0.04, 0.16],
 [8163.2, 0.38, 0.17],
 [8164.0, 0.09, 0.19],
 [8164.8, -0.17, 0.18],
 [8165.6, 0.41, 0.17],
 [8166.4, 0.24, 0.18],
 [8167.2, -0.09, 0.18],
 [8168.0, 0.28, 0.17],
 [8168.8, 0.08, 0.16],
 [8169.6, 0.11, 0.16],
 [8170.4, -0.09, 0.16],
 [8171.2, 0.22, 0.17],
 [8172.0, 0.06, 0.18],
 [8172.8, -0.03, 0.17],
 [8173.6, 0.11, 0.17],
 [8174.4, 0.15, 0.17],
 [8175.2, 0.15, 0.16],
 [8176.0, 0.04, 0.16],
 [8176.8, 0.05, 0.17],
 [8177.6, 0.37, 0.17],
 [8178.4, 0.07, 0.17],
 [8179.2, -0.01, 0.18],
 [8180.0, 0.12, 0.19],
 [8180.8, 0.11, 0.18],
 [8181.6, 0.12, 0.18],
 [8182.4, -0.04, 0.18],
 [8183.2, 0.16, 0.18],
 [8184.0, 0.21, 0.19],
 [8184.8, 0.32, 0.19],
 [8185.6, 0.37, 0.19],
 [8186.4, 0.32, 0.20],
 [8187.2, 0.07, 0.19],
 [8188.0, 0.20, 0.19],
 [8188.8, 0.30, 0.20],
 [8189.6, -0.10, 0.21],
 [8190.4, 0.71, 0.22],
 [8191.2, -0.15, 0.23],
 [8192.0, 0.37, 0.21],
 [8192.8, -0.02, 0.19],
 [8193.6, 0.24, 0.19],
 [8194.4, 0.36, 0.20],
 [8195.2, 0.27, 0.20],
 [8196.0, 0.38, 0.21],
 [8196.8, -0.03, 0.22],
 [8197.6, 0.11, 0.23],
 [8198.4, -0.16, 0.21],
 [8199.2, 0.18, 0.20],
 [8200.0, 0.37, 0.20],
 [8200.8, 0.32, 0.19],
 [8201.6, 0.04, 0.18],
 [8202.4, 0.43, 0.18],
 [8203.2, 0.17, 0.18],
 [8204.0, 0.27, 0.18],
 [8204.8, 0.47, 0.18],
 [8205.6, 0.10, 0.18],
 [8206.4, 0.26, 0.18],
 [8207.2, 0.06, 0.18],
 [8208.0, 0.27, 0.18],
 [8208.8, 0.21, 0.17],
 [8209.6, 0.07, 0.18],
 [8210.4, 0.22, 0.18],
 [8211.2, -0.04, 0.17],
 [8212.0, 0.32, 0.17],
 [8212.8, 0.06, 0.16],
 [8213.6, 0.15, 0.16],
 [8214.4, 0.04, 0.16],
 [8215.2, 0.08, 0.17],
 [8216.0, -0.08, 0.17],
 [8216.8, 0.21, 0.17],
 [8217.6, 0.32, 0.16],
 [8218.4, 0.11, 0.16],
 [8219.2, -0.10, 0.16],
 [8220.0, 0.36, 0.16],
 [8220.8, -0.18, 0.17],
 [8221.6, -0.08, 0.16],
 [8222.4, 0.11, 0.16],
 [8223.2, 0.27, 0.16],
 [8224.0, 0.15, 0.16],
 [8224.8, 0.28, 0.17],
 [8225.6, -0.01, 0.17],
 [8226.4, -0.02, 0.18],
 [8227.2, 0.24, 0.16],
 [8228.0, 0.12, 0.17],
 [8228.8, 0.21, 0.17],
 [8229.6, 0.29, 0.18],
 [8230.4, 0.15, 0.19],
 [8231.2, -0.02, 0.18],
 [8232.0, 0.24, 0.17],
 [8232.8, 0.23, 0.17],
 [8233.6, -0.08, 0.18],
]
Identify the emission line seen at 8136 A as Hbeta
